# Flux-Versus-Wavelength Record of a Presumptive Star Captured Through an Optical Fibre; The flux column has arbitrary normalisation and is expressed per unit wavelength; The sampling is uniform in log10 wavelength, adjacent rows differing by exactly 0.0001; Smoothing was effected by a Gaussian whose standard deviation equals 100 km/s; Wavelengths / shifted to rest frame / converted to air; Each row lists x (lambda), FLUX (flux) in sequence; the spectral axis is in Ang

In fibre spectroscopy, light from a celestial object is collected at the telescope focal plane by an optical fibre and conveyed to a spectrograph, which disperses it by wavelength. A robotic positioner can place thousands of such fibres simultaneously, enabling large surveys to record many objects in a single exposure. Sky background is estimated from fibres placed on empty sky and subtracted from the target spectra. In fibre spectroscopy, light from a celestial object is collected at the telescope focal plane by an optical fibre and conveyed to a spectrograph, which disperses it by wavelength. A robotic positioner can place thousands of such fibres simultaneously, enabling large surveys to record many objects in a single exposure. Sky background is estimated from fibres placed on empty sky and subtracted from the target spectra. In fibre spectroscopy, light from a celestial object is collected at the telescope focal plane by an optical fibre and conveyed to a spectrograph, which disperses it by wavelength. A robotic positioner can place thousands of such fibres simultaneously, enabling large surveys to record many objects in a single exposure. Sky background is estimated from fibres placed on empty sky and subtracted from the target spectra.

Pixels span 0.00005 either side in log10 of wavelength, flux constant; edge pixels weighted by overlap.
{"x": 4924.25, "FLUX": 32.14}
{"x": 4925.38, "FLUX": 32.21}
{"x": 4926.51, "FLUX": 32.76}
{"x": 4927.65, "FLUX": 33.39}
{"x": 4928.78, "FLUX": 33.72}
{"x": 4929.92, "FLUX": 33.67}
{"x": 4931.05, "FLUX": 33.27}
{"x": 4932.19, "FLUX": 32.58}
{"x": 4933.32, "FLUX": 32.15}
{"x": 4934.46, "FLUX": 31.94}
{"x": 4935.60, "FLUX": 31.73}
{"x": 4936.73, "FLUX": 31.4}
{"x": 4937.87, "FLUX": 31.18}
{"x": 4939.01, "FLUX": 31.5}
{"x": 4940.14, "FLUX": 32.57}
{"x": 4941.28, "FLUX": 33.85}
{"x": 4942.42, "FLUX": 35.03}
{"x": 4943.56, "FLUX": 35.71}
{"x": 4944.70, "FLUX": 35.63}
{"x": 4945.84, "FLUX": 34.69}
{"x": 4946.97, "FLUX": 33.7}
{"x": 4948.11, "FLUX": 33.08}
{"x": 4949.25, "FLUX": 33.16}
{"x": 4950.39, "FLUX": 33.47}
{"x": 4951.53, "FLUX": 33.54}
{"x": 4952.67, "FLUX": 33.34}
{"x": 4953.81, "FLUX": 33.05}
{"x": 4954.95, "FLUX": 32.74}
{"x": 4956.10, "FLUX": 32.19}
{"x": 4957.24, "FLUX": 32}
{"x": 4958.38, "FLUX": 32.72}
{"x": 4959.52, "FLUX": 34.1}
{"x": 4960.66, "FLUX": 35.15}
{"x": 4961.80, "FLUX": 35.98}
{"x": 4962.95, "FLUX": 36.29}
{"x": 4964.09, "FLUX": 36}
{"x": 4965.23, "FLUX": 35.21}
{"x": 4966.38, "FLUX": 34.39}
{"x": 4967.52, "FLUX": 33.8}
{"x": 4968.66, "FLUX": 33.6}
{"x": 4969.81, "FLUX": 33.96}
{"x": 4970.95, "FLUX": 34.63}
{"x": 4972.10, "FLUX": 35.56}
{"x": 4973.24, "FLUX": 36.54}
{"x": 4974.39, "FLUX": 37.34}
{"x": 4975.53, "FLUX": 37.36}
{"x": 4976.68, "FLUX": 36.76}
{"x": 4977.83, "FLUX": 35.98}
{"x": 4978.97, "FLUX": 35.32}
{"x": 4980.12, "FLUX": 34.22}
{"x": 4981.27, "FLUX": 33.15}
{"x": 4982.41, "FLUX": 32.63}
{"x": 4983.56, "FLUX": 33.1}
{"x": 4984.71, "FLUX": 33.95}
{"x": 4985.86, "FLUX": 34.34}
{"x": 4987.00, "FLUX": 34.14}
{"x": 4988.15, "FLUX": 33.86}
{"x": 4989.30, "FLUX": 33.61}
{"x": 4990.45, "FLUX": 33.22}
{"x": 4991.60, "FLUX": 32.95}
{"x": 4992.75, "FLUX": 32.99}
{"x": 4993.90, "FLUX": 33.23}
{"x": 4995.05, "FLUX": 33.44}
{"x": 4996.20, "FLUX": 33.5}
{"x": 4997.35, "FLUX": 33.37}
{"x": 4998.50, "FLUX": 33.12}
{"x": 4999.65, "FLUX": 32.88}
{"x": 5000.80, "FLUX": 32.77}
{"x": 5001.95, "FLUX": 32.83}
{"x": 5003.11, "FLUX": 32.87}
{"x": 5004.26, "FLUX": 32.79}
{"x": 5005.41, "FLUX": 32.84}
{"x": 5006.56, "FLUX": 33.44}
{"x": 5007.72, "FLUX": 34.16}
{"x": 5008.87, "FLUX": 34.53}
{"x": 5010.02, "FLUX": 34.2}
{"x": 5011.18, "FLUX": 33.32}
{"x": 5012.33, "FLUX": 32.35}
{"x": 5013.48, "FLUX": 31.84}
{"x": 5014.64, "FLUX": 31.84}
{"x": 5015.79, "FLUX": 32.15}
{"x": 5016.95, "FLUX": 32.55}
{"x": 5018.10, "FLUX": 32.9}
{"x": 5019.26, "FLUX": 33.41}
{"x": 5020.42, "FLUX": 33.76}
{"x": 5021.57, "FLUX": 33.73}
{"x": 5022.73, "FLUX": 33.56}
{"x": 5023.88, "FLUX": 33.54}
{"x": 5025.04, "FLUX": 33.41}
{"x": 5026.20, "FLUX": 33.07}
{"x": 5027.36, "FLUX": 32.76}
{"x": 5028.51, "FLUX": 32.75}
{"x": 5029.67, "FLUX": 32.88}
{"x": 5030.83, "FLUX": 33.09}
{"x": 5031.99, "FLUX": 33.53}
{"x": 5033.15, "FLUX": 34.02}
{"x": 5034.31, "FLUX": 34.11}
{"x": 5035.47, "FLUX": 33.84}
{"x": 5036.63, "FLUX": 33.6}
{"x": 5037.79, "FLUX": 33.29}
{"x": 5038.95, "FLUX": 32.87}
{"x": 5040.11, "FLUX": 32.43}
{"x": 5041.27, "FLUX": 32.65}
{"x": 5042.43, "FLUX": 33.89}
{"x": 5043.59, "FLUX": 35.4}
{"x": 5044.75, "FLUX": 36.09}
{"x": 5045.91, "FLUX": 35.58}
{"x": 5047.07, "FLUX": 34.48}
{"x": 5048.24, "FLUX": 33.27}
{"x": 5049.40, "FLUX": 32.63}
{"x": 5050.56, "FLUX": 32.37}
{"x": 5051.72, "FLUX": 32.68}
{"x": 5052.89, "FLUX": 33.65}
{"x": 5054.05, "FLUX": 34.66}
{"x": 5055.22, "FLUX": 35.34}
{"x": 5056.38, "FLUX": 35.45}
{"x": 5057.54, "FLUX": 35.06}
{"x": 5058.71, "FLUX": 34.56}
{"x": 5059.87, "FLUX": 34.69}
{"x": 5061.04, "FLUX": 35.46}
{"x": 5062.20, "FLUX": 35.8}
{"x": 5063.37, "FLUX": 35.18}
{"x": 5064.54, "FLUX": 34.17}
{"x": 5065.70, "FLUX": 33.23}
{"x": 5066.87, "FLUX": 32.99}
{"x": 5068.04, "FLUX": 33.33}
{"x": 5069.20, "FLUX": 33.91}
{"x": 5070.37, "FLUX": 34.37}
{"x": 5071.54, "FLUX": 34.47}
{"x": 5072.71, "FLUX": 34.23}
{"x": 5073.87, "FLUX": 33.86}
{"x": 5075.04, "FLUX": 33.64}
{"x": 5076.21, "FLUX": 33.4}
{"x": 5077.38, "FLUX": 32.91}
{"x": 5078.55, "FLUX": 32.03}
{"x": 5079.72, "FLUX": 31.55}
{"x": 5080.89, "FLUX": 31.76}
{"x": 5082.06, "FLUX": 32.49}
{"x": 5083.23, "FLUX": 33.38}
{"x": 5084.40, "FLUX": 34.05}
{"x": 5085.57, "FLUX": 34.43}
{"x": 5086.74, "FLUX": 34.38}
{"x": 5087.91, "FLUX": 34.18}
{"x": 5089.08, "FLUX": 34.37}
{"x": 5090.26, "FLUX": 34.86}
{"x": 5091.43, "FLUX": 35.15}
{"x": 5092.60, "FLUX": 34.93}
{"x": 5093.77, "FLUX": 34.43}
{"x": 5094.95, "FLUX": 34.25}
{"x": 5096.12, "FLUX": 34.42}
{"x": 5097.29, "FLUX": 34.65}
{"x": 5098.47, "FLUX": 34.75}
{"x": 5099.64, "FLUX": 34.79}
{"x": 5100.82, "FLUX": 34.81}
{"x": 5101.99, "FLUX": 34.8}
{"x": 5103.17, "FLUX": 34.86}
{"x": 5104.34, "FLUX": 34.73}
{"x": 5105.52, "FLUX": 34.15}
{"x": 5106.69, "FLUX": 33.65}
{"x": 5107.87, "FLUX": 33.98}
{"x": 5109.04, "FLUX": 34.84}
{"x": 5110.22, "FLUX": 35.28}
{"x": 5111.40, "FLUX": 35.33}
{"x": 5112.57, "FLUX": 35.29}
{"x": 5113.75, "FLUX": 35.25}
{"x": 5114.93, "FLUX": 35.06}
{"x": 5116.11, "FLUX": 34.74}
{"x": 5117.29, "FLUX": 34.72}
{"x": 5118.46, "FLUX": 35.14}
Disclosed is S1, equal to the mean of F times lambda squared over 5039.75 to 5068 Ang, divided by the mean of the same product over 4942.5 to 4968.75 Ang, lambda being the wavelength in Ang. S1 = 1.0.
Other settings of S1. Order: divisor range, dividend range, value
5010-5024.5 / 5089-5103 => 1.09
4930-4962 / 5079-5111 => 1.09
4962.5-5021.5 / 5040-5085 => 1.03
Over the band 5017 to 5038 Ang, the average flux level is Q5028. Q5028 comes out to 33.4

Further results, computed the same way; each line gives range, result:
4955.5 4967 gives 34.4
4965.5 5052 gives 33.7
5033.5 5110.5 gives 34.1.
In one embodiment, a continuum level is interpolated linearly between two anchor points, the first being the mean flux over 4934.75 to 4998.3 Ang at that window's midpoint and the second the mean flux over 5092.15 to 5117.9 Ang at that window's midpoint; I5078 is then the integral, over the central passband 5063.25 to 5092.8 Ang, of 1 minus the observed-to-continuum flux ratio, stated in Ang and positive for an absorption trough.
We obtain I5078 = 0.7 Ang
